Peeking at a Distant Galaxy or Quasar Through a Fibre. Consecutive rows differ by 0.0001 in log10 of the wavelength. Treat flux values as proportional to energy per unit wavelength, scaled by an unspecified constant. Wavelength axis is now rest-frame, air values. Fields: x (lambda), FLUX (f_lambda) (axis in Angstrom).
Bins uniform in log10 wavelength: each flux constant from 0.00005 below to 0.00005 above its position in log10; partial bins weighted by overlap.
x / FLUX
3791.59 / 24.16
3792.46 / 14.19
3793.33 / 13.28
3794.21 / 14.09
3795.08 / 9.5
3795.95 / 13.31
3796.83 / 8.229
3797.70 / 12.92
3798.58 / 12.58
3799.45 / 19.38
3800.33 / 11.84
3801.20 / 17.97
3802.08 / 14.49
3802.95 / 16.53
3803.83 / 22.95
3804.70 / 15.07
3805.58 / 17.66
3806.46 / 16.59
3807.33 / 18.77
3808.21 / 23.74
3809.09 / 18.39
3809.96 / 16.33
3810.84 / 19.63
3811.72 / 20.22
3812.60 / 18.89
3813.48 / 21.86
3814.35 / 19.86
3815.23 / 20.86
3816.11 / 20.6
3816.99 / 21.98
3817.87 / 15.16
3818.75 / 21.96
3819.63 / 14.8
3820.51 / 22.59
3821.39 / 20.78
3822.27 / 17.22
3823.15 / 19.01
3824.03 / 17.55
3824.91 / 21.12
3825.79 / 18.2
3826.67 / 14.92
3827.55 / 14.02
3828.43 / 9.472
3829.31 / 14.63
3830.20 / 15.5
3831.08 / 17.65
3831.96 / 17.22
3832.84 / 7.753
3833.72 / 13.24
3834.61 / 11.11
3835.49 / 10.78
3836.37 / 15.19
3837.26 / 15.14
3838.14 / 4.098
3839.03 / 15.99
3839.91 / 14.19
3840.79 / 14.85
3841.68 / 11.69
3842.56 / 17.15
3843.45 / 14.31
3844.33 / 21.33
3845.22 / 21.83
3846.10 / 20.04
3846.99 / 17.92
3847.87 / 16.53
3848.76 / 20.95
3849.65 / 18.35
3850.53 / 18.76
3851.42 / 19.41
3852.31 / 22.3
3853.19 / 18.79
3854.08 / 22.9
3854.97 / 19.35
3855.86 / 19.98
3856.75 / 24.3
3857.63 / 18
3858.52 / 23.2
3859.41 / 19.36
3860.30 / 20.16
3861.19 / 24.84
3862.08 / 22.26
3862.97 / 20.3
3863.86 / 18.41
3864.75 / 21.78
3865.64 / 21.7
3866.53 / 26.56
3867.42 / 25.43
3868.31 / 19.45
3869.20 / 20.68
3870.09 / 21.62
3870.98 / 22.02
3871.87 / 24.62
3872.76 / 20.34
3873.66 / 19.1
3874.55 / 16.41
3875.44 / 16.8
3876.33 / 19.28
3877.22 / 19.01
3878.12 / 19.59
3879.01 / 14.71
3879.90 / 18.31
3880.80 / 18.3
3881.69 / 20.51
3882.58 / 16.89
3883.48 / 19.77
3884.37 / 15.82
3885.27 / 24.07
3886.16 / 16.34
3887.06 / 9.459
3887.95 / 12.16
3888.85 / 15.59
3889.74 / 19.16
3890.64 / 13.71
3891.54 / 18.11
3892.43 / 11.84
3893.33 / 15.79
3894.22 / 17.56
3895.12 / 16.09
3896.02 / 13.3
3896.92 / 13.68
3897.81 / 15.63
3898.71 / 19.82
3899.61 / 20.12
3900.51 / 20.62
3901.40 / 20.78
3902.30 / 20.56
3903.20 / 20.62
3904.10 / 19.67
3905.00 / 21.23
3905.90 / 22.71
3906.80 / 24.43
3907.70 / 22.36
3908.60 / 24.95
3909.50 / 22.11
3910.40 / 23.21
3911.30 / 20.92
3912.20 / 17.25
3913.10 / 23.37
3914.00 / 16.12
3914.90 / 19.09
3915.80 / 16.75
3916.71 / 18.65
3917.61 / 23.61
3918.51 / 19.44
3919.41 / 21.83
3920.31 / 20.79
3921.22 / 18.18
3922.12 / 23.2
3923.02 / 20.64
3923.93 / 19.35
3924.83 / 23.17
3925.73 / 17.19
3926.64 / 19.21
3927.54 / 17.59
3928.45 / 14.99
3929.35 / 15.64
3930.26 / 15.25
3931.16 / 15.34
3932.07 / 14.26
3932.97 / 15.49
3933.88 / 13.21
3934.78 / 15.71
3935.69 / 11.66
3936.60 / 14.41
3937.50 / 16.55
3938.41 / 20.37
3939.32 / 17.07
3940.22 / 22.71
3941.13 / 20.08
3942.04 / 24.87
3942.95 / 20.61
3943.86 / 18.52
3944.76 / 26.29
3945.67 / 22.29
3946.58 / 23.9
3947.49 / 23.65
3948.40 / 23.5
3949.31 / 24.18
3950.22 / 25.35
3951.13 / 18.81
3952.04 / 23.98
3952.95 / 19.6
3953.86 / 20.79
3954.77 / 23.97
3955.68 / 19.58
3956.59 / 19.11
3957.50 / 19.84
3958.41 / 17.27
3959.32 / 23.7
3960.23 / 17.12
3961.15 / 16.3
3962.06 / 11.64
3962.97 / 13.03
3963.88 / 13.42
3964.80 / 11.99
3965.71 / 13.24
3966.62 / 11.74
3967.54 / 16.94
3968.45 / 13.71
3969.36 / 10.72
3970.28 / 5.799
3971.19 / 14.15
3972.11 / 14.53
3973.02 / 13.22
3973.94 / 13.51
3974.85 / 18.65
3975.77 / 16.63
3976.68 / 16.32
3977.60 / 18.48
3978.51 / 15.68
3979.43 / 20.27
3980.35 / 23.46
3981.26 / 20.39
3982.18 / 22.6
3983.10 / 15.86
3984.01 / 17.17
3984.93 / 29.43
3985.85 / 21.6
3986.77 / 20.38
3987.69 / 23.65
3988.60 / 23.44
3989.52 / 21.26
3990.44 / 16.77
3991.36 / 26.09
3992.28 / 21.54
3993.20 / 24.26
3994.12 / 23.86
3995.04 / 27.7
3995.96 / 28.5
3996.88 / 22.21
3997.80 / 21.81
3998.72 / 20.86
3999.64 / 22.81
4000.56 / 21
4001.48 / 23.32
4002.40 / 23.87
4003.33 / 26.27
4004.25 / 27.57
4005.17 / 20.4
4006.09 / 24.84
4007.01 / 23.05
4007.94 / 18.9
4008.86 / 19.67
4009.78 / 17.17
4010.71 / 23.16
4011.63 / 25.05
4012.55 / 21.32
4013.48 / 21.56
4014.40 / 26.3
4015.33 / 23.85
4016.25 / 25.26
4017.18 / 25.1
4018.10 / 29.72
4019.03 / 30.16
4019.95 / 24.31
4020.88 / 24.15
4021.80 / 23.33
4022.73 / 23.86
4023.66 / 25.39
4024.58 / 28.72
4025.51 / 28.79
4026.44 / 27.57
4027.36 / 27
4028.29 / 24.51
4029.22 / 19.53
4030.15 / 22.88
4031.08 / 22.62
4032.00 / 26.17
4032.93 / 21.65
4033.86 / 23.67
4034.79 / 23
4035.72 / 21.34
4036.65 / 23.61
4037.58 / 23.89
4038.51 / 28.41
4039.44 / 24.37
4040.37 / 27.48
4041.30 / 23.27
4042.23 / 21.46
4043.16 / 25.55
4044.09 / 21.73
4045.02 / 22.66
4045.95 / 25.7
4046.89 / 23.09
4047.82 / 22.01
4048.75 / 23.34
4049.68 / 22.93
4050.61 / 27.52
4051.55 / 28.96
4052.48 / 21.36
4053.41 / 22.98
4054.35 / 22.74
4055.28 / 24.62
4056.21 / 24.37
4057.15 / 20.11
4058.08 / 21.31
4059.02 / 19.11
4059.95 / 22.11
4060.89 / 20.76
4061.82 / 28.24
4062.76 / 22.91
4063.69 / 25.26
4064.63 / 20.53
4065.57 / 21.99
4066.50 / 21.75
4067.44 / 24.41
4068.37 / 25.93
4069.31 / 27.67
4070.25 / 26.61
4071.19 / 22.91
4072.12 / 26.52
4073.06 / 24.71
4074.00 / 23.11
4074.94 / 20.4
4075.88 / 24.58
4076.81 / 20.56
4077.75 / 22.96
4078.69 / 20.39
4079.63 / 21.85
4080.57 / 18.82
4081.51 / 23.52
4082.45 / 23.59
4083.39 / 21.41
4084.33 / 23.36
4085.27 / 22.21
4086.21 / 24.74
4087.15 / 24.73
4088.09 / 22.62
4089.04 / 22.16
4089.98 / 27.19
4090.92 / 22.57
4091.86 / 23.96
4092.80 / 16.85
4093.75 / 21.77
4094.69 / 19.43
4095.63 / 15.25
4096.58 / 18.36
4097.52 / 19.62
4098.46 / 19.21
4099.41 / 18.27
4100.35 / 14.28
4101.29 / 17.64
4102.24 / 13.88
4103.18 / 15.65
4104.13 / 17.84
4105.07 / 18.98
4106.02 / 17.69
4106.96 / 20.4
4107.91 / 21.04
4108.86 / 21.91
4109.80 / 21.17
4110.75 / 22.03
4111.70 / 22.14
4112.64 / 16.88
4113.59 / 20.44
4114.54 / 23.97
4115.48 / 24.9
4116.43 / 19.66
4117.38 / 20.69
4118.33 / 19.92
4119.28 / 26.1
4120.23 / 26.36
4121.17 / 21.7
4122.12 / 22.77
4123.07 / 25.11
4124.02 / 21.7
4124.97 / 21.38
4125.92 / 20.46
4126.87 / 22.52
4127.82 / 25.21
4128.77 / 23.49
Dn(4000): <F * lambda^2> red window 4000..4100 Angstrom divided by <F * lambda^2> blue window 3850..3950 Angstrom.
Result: 1.29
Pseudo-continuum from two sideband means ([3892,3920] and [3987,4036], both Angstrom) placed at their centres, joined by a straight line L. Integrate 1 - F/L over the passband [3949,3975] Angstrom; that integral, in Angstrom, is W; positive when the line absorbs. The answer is 6.0 Angstrom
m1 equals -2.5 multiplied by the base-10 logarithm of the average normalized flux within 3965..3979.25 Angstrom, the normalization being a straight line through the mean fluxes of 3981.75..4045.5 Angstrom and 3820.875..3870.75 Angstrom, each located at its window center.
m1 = 0.48 mag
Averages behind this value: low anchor 18.1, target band 14.3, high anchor 23.6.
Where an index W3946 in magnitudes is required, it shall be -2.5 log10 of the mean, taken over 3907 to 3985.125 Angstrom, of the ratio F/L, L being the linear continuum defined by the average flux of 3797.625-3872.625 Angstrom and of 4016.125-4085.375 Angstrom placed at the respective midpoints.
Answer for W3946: 0.14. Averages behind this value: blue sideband 18.3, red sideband 23.9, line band 18.6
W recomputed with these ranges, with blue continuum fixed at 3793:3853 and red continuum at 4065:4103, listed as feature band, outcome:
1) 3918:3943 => 0.8 Angstrom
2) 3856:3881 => -4.4 Angstrom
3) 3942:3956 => -2.4 Angstrom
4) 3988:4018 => -4.5 Angstrom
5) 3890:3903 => 0.7 Angstrom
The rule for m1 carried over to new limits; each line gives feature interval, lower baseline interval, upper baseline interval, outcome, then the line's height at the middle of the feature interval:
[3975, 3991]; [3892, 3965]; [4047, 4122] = 0.00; 20.1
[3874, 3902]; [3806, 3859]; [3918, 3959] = 0.09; 18.7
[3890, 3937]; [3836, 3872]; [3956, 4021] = 0.07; 19.8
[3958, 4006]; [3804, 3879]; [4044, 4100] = 0.10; 21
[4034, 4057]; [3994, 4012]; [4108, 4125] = -0.06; 22.7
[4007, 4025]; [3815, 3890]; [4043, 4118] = -0.15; 20.9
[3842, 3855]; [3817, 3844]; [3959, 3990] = -0.23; 15.6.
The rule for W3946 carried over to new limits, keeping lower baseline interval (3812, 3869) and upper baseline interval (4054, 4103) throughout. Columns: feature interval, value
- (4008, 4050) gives -0.140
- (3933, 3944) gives 0.111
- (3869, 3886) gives -0.028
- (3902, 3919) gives -0.085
